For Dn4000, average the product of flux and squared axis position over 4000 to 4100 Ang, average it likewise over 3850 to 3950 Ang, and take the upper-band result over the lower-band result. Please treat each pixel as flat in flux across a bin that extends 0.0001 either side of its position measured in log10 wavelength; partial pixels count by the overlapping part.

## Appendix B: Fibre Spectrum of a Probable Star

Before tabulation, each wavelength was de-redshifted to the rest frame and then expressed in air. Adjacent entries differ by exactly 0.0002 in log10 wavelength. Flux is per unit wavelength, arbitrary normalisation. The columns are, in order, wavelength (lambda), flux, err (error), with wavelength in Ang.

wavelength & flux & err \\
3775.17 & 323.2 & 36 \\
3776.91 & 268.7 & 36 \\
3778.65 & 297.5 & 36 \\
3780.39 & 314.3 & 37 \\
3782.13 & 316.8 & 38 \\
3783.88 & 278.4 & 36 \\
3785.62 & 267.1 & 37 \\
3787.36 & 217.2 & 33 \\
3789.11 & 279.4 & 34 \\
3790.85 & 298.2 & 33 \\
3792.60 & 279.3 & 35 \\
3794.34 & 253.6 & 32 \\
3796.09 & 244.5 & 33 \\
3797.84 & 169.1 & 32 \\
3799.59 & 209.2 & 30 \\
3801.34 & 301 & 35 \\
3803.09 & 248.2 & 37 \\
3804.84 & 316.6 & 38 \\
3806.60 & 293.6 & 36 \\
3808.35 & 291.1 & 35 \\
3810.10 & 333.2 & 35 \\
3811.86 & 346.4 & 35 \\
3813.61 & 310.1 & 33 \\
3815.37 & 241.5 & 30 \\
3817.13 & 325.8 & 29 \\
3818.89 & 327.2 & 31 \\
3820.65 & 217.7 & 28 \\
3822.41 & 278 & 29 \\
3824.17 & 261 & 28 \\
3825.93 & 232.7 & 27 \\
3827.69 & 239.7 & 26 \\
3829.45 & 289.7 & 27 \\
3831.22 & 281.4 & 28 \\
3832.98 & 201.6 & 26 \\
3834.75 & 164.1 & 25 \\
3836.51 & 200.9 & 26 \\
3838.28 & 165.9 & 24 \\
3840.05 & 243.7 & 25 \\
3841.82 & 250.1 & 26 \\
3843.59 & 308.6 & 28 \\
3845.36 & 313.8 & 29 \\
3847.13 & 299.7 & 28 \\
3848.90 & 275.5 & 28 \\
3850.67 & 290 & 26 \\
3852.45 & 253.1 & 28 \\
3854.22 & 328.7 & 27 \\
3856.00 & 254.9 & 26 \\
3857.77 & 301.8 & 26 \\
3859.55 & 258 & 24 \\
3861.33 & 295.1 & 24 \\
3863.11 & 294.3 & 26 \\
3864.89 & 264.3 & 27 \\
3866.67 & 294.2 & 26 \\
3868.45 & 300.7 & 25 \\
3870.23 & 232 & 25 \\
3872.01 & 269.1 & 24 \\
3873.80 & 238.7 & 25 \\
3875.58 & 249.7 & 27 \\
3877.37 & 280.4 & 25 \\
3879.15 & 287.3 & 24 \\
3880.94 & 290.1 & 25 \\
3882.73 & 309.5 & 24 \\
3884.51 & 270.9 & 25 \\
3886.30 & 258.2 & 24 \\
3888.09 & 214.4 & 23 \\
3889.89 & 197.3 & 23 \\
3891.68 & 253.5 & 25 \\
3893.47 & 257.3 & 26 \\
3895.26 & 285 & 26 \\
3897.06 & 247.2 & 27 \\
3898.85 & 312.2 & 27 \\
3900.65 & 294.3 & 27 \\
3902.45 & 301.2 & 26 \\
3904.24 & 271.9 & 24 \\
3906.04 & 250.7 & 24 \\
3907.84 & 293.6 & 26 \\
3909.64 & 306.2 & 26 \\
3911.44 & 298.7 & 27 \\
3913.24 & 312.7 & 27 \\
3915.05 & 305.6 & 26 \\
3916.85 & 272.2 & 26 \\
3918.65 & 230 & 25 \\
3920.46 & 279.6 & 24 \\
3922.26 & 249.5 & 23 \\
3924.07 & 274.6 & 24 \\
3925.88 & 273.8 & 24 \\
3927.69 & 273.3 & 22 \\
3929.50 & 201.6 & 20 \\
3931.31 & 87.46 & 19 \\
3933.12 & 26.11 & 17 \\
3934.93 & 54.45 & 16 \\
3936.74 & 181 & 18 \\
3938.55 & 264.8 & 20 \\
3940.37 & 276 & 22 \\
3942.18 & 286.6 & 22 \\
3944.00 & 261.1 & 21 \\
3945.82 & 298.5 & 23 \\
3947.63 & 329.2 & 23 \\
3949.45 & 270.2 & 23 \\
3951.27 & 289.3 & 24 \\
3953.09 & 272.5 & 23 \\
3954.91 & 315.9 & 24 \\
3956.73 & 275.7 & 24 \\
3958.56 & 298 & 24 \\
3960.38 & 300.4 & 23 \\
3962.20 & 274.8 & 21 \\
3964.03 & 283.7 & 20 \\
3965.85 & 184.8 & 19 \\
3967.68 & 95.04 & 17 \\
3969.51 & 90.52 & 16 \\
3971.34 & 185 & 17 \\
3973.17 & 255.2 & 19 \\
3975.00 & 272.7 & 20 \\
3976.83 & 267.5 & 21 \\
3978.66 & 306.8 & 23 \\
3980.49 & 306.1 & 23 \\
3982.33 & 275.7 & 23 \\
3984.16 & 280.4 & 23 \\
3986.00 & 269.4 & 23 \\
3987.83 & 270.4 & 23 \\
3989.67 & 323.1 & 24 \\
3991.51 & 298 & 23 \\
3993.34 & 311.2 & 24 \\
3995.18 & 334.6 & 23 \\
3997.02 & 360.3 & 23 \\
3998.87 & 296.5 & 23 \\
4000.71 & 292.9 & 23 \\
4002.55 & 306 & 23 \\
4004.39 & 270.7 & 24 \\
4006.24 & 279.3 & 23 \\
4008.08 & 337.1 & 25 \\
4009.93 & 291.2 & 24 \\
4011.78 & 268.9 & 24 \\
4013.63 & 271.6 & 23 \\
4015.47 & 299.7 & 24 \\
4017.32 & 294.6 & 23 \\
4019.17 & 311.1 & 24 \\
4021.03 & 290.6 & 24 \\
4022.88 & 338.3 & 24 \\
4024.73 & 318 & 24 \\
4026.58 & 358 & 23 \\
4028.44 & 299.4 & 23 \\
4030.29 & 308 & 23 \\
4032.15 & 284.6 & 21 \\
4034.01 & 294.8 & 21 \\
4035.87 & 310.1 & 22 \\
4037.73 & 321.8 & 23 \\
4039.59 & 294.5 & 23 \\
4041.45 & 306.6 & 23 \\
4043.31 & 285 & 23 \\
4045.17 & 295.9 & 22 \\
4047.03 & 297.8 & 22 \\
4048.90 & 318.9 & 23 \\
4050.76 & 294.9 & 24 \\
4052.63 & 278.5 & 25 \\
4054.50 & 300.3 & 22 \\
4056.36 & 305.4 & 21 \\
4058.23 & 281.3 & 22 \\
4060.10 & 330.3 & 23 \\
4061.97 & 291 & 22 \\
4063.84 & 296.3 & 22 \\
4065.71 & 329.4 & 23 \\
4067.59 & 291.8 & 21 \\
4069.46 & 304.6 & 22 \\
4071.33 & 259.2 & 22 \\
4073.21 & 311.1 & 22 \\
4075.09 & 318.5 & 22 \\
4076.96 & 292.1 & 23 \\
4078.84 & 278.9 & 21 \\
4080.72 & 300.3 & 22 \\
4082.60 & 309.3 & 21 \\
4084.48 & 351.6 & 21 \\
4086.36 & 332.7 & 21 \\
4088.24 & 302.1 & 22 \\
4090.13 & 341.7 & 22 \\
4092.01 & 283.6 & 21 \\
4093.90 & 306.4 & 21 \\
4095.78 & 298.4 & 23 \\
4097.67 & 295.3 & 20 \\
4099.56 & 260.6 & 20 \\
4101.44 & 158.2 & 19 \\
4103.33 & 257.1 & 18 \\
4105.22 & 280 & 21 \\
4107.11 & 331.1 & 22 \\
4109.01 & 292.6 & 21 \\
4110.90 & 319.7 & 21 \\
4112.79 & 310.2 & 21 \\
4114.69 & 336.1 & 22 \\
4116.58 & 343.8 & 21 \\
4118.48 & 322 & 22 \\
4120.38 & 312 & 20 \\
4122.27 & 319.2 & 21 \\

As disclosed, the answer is 1.25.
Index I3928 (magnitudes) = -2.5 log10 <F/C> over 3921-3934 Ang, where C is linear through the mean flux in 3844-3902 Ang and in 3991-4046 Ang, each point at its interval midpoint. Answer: 0.383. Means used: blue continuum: 275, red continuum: 304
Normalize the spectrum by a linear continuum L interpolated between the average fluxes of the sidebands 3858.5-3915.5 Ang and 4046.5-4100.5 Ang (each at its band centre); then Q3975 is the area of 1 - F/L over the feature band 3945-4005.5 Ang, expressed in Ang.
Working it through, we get 2.8 Ang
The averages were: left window 275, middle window 275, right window 302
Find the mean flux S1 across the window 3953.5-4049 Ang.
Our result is 286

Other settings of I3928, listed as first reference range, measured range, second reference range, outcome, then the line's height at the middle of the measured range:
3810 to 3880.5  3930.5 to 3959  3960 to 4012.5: 0.15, 271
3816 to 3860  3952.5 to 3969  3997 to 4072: 0.14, 287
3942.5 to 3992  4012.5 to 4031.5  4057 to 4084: -0.09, 284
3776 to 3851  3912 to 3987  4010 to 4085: 0.17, 288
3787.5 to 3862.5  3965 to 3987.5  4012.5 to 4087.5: 0.24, 292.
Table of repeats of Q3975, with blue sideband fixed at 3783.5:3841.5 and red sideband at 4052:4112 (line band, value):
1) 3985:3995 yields -0.5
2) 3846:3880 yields -1.3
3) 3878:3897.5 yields 0.7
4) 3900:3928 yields -0.7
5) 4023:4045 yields -1.4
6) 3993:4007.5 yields -1.1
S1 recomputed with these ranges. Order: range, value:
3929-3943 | 171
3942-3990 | 263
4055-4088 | 305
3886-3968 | 254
